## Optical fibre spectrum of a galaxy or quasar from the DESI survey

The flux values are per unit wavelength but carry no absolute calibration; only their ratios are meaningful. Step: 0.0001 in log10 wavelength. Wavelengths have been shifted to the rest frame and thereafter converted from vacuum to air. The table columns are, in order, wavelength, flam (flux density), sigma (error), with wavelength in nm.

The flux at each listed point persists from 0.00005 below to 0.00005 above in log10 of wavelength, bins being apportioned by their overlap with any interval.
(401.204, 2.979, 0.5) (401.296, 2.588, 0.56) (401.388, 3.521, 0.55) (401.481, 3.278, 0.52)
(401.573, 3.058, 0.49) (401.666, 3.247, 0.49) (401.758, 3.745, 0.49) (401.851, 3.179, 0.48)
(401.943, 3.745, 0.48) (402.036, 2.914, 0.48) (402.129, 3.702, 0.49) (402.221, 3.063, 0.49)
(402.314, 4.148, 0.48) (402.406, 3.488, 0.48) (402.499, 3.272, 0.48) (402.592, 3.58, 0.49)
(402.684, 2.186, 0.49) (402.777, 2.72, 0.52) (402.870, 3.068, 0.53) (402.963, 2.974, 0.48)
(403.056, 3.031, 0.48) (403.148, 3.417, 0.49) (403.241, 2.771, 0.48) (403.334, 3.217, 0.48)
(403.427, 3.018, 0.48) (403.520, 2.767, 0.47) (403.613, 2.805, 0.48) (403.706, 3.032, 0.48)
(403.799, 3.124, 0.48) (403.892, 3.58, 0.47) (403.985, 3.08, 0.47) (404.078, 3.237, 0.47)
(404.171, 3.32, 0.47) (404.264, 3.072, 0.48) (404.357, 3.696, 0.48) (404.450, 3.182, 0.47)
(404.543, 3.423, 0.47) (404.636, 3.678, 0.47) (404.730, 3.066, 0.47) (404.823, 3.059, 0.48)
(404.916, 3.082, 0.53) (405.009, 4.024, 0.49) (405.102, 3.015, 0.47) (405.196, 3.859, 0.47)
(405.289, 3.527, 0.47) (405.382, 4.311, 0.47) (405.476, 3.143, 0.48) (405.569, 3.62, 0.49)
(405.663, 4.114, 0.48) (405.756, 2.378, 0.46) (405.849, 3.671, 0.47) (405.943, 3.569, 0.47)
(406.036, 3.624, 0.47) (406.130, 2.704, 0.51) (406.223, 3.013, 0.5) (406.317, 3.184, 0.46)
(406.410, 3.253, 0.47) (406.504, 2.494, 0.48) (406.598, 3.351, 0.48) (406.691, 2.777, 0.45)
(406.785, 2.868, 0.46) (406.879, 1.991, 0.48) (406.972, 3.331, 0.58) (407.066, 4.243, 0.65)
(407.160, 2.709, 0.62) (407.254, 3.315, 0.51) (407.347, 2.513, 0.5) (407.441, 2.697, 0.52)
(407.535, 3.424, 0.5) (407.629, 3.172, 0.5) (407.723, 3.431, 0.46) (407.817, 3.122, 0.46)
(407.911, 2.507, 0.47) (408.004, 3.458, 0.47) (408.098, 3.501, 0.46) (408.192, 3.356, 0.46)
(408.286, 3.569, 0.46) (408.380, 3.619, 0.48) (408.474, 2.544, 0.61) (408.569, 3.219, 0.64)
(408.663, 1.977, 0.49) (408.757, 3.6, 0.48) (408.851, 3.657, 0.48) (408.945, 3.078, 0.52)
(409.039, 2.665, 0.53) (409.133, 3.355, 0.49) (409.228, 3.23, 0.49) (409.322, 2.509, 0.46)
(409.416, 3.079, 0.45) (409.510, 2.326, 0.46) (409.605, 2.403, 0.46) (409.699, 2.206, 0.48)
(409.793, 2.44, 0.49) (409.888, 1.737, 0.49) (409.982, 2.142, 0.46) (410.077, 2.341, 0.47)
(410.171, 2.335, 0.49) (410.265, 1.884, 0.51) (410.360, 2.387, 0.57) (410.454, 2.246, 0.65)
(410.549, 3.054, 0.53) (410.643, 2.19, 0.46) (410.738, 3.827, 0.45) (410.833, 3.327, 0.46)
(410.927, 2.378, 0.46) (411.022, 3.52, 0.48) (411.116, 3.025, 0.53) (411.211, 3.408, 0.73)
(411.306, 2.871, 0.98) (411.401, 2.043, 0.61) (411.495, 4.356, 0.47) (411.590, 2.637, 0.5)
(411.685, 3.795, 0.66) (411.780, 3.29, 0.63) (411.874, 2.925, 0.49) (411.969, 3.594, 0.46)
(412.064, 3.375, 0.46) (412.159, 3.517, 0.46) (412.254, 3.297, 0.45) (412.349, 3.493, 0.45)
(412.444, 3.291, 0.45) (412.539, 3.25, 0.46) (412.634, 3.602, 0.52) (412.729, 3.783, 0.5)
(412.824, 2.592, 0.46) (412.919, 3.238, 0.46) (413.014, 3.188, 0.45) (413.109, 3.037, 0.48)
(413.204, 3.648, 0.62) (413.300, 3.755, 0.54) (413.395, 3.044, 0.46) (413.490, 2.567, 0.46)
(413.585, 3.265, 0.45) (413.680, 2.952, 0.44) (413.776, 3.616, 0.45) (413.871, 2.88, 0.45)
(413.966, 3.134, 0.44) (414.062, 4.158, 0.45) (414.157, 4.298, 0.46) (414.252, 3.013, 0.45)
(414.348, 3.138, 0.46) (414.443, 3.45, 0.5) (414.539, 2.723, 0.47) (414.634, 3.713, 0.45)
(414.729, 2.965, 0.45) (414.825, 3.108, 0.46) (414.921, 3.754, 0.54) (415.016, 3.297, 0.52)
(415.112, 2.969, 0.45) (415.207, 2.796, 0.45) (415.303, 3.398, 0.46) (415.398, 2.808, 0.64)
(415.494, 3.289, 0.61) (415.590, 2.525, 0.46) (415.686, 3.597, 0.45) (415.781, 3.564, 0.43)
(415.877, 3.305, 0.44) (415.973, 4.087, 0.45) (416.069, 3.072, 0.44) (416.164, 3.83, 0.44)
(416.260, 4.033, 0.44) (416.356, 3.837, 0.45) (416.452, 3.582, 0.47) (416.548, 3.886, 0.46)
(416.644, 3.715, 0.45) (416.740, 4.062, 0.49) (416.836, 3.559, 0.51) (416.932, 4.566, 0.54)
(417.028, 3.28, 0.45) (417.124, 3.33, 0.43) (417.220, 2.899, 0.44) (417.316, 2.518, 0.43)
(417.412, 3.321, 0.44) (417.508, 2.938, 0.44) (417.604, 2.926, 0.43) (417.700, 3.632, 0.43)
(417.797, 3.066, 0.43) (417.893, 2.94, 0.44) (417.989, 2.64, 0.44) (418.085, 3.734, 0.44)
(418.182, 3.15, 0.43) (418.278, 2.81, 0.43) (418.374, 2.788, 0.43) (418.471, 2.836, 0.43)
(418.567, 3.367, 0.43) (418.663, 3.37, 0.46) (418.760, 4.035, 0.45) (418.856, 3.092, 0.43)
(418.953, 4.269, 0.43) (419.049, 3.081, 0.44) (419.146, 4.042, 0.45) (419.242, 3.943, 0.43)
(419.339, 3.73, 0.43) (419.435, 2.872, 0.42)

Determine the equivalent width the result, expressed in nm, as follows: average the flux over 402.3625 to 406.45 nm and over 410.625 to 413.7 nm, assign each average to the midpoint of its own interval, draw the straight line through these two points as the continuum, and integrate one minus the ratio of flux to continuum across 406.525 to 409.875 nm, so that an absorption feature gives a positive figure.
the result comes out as 0.26 nm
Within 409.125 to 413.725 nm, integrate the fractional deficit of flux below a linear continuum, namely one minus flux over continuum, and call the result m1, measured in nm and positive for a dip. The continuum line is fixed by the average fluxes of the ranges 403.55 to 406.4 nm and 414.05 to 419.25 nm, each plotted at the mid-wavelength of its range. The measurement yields 0.53 nm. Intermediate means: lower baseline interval 3.34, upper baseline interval 3.37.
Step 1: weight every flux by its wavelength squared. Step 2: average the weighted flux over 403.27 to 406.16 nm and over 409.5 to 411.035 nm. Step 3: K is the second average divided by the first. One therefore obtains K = 0.77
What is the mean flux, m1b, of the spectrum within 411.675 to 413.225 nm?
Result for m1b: 3.33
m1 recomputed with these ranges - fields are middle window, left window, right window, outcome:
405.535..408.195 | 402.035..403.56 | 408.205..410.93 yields -0.22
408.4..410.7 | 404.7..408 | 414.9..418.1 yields 0.45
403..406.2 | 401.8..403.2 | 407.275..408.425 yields -0.08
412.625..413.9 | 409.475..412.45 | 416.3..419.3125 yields -0.08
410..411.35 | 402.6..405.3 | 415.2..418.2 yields 0.22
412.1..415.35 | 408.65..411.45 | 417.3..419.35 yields -0.35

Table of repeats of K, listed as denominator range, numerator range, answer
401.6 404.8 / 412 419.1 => 1.10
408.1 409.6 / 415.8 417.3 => 1.24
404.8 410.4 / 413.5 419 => 1.15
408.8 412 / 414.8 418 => 1.22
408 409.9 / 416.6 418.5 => 1.15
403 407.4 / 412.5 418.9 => 1.09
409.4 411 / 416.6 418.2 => 1.37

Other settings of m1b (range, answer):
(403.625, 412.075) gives 3.08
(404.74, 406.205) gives 3.43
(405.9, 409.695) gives 3.05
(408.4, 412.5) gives 2.9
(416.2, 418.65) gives 3.34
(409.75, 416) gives 3.12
